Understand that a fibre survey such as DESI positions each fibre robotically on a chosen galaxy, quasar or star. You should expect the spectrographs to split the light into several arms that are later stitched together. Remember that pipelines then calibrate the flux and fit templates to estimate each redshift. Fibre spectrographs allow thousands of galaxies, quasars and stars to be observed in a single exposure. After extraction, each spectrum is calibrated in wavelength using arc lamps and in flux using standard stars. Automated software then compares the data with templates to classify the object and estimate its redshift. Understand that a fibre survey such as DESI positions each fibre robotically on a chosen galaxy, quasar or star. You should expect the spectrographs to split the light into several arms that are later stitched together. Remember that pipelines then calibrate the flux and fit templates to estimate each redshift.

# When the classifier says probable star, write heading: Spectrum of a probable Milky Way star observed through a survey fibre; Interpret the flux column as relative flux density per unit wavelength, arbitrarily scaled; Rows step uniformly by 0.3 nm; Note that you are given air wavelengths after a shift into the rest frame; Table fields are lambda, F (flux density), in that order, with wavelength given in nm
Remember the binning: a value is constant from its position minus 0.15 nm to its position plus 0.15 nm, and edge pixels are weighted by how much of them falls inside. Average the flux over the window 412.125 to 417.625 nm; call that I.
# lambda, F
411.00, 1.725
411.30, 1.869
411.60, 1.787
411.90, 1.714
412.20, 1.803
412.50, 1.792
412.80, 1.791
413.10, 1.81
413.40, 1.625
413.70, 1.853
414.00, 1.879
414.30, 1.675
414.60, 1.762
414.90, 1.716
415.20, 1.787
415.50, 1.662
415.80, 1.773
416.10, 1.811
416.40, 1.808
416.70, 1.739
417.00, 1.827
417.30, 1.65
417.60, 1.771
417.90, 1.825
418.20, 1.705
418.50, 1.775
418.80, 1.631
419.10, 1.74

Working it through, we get 1.76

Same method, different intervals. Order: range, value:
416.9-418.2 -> 1.76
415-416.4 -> 1.76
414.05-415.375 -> 1.74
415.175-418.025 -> 1.76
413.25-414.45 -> 1.76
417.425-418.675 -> 1.76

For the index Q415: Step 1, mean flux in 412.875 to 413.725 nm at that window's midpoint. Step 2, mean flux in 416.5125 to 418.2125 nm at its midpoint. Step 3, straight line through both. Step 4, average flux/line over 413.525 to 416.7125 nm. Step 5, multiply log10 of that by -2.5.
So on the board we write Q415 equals -0.01 mag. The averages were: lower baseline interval 1.75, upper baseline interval 1.76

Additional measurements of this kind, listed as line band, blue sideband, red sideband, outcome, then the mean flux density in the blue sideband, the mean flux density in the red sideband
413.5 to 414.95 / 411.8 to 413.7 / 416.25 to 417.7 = -0.01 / 1.76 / 1.76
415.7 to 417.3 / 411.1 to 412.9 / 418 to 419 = -0.03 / 1.79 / 1.71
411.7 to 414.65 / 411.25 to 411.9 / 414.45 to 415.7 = 0.00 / 1.8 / 1.73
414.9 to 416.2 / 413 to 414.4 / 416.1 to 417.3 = 0.01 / 1.77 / 1.78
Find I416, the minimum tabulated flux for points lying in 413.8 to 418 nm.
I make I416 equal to 1.65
